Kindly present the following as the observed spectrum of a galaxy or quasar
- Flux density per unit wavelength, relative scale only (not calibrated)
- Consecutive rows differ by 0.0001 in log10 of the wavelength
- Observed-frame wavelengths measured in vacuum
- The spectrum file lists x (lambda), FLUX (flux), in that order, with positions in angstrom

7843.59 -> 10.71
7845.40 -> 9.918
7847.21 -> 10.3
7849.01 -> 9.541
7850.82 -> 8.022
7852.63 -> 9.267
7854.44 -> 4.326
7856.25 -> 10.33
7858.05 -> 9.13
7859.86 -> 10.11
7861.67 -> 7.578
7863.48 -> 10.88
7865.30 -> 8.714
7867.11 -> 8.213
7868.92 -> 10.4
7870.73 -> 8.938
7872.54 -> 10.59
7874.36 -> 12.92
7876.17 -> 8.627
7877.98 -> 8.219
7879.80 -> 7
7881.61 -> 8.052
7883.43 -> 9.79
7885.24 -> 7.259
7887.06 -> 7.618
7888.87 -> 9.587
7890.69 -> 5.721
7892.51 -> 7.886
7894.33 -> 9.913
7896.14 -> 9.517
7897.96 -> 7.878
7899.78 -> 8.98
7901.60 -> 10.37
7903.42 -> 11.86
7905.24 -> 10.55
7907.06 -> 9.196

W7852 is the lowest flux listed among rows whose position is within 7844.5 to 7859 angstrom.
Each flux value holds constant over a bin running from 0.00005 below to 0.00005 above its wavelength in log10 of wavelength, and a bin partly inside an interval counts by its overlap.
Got 4.326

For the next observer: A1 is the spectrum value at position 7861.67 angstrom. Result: 7.578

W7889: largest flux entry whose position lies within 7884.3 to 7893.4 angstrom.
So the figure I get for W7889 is 9.587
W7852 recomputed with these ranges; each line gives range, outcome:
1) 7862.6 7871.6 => 8.213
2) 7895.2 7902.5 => 7.878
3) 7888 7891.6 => 5.721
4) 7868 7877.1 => 8.627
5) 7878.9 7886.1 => 7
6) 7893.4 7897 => 9.517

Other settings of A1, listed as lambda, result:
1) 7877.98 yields 8.219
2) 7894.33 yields 9.913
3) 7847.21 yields 10.3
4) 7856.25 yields 10.33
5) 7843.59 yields 10.71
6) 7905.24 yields 10.55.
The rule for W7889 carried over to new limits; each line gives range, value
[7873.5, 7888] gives 12.92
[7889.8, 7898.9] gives 9.913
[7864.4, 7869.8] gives 10.4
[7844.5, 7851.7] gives 10.3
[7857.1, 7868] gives 10.88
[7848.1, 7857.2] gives 10.33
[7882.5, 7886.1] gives 9.79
